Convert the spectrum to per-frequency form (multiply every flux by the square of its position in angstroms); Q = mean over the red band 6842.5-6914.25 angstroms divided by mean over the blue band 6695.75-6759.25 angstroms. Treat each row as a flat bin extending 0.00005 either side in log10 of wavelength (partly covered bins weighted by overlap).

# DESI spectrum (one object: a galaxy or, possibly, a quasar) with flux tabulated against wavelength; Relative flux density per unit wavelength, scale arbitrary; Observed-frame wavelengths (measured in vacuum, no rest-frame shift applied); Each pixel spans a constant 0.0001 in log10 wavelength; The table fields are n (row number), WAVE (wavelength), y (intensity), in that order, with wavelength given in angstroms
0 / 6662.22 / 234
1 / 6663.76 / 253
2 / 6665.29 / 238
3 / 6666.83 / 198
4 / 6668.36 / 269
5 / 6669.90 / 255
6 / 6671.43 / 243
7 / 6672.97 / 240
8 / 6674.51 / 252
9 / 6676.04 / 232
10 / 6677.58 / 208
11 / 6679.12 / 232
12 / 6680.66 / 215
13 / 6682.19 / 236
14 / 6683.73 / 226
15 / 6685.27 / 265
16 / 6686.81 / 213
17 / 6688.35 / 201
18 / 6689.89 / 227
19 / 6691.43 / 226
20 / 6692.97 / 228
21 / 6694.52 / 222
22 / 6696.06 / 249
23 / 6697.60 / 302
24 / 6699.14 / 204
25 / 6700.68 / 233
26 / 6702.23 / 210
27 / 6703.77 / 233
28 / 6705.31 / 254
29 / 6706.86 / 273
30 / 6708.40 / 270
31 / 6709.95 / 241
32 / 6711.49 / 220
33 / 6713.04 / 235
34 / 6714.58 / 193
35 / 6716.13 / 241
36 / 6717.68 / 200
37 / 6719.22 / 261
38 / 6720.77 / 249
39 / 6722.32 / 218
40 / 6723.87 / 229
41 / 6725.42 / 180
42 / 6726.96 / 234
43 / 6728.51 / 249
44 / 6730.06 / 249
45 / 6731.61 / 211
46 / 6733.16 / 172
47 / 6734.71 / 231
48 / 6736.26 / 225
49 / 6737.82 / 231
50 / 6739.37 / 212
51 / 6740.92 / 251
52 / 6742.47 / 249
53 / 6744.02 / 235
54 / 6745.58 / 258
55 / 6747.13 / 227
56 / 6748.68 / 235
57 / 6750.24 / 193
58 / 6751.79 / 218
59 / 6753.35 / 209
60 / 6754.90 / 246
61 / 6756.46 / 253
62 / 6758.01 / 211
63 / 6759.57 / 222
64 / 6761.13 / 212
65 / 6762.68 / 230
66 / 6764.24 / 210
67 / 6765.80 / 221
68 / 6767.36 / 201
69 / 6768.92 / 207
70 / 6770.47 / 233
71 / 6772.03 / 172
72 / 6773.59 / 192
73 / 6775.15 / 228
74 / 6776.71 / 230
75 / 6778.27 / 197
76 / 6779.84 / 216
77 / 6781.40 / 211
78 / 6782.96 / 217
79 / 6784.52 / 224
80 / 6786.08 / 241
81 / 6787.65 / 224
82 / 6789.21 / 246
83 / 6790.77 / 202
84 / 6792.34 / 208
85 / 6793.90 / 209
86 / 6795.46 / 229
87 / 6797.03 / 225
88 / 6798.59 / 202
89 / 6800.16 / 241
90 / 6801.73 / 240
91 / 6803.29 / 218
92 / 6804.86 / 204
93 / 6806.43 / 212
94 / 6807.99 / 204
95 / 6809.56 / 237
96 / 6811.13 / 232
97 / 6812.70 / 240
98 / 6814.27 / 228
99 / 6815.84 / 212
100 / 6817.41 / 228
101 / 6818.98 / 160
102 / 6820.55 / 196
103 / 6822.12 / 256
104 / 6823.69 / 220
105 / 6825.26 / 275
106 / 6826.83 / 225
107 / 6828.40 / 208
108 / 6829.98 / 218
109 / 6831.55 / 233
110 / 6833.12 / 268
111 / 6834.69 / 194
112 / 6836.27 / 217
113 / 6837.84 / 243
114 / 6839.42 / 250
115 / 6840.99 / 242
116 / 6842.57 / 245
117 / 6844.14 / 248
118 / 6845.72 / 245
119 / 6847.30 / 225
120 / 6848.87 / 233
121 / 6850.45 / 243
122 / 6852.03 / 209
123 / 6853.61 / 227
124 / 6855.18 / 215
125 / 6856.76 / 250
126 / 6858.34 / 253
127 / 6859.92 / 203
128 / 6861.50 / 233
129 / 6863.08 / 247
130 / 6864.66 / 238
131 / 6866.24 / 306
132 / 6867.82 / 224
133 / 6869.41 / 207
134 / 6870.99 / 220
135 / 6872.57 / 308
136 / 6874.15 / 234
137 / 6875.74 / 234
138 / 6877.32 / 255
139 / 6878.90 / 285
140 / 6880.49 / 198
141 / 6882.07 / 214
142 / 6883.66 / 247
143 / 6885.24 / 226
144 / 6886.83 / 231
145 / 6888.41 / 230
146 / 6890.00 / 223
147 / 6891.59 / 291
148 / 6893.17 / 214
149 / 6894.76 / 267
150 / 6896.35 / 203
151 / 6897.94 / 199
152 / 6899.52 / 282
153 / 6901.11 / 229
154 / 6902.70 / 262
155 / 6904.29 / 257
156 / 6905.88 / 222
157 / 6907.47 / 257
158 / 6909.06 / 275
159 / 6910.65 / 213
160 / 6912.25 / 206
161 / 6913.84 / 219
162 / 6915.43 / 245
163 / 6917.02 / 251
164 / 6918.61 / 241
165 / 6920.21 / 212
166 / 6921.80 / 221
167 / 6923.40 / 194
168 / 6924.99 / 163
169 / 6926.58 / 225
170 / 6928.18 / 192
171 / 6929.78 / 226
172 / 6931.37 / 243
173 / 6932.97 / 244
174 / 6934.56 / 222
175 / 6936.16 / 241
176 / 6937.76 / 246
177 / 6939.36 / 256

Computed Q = 1.08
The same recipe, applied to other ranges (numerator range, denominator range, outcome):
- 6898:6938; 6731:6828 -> 1.09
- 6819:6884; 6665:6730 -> 1.05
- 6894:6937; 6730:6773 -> 1.09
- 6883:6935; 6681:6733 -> 1.06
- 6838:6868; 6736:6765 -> 1.08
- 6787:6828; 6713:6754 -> 1.01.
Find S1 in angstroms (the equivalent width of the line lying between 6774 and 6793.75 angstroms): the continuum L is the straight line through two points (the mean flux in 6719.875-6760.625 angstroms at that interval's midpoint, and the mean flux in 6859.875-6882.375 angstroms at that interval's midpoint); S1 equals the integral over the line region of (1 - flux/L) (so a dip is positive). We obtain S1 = 1.06 angstroms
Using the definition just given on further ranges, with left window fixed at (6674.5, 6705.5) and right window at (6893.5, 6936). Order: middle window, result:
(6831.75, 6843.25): -0.33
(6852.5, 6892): -1.61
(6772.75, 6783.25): 0.81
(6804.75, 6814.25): 0.29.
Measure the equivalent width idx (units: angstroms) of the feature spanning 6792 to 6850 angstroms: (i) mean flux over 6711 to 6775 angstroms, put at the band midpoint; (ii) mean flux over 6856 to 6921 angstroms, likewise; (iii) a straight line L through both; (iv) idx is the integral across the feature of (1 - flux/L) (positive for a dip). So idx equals 1.3 angstroms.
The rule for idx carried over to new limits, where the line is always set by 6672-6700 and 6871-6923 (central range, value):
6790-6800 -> 0.9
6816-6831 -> 1.0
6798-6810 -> 0.8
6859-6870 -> 0.0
